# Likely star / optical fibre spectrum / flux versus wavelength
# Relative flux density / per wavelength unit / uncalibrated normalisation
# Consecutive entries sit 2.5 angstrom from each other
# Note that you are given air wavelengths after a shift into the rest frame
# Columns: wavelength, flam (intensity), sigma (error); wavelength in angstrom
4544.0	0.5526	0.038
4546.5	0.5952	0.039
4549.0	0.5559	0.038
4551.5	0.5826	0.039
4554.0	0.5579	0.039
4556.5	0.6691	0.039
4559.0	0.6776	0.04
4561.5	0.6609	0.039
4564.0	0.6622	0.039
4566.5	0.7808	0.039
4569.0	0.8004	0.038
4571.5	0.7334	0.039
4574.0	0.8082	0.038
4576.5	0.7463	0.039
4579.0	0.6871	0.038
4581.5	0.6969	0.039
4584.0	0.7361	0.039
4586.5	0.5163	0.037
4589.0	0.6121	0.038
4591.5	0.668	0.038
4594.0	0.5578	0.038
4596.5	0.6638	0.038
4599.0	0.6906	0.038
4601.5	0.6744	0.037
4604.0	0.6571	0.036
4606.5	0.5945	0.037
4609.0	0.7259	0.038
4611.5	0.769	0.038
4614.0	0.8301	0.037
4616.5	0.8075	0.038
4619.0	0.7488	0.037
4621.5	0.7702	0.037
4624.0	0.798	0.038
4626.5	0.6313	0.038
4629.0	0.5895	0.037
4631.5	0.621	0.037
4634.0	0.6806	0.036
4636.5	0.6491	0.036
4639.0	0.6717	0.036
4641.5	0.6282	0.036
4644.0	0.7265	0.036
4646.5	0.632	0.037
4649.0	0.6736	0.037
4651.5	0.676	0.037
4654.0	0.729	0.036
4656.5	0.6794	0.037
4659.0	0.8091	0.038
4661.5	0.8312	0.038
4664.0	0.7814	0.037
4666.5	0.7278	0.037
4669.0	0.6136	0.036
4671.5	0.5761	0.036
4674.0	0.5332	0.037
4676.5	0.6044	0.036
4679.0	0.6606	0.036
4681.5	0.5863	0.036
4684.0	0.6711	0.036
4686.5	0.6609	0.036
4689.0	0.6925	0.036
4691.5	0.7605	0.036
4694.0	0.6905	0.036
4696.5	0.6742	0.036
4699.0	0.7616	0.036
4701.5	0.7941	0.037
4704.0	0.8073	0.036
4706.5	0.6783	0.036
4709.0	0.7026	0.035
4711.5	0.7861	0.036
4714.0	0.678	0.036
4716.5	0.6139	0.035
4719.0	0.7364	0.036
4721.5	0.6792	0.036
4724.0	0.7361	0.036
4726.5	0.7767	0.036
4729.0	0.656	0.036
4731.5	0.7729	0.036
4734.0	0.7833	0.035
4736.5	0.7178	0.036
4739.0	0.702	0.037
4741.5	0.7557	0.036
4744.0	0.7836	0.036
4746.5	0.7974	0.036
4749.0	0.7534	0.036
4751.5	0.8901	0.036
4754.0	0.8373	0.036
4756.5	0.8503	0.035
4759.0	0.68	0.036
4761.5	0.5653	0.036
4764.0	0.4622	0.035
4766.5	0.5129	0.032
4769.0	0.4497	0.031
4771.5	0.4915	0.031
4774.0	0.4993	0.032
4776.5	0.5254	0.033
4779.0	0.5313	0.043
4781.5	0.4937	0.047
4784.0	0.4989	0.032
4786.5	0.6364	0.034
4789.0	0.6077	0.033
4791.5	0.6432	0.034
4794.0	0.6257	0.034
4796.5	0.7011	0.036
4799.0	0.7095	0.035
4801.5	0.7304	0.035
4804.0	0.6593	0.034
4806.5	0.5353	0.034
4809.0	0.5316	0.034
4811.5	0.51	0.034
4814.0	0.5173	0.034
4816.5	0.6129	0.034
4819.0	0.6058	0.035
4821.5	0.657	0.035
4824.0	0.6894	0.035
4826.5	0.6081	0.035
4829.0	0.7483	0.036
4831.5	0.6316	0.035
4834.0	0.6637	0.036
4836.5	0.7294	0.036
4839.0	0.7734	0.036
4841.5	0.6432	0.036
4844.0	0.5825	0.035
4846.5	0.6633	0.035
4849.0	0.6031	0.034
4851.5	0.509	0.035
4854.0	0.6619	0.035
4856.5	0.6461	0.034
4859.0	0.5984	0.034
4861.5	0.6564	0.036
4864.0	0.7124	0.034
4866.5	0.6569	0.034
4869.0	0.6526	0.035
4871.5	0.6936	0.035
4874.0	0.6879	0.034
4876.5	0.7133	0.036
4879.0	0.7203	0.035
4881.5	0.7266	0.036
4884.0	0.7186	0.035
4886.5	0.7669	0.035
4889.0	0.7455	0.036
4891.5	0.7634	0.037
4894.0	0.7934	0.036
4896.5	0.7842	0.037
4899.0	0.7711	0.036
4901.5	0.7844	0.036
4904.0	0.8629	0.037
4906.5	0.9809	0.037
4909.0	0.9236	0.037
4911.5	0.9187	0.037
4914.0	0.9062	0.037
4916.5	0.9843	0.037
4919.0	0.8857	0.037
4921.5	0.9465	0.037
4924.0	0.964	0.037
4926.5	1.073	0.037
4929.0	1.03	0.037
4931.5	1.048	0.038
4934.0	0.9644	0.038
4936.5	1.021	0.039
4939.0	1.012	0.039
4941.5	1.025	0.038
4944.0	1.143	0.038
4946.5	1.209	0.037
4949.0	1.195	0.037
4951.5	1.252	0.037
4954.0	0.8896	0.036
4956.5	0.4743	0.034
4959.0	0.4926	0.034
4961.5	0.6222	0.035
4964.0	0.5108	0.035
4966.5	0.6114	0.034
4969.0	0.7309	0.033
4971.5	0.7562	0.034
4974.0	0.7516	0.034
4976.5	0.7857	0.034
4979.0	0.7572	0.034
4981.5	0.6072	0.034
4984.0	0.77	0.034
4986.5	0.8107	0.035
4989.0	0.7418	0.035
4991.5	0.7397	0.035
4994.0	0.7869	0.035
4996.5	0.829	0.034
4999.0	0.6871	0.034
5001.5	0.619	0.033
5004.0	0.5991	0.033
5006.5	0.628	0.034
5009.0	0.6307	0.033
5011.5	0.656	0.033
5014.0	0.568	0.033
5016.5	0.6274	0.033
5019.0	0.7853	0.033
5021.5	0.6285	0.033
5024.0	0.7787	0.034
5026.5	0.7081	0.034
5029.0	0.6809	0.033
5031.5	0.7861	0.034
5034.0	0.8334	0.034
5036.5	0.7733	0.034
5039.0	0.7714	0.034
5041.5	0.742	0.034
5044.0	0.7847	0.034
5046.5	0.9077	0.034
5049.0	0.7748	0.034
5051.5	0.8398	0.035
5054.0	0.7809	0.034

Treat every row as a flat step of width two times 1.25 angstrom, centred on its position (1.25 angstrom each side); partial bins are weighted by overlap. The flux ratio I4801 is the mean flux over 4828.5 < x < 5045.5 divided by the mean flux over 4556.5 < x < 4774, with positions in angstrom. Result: 1.1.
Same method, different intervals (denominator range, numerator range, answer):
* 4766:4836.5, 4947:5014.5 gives 1.22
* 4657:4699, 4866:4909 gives 1.12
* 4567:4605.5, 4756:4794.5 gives 0.82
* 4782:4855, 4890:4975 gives 1.41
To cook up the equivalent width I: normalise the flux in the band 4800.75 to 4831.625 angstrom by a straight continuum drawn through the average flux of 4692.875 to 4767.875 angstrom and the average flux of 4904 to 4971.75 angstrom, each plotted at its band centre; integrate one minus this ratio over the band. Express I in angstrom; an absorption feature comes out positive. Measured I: 7.1 angstrom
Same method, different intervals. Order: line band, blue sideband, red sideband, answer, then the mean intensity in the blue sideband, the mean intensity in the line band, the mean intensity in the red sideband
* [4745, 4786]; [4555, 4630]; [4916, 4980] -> 9.0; 0.699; 0.616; 0.889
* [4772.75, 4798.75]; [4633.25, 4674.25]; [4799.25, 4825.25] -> 1.7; 0.687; 0.581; 0.609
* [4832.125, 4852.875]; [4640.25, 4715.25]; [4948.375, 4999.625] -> 2.2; 0.694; 0.646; 0.748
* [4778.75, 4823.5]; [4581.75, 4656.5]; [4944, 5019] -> 6.8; 0.681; 0.603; 0.743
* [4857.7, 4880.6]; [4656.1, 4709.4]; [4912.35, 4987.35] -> 4.0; 0.695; 0.678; 0.875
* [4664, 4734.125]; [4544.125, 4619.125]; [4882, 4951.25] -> 7.0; 0.679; 0.693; 0.936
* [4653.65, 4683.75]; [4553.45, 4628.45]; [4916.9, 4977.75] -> 2.6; 0.698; 0.676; 0.893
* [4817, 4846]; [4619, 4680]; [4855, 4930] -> 4.0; 0.68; 0.665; 0.801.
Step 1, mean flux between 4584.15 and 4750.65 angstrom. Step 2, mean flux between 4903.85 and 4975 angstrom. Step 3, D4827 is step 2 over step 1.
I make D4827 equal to 1.3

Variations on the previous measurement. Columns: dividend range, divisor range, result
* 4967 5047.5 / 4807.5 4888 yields 1.11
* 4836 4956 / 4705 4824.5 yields 1.27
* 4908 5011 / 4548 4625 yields 1.21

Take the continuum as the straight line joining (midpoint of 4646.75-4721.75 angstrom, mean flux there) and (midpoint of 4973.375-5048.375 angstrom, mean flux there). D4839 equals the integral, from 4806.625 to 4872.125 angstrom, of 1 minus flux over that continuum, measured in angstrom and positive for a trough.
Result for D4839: 6.94 angstrom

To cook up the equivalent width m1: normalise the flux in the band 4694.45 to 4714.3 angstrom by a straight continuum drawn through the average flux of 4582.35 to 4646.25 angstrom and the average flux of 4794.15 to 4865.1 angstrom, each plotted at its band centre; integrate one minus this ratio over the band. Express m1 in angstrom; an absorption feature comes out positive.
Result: -2.2 angstrom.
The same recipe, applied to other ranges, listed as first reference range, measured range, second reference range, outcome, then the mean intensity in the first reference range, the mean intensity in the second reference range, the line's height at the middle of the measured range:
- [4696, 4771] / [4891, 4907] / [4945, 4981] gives -1.0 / 0.711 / 0.787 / 0.766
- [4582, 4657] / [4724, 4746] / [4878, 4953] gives 0.9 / 0.68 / 0.931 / 0.778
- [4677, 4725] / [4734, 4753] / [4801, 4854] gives -2.7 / 0.702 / 0.628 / 0.677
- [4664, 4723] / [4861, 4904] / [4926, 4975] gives 5.3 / 0.684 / 0.889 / 0.835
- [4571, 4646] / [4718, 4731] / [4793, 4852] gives -1.2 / 0.689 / 0.637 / 0.66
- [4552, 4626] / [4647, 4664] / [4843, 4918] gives -0.6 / 0.698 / 0.741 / 0.708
